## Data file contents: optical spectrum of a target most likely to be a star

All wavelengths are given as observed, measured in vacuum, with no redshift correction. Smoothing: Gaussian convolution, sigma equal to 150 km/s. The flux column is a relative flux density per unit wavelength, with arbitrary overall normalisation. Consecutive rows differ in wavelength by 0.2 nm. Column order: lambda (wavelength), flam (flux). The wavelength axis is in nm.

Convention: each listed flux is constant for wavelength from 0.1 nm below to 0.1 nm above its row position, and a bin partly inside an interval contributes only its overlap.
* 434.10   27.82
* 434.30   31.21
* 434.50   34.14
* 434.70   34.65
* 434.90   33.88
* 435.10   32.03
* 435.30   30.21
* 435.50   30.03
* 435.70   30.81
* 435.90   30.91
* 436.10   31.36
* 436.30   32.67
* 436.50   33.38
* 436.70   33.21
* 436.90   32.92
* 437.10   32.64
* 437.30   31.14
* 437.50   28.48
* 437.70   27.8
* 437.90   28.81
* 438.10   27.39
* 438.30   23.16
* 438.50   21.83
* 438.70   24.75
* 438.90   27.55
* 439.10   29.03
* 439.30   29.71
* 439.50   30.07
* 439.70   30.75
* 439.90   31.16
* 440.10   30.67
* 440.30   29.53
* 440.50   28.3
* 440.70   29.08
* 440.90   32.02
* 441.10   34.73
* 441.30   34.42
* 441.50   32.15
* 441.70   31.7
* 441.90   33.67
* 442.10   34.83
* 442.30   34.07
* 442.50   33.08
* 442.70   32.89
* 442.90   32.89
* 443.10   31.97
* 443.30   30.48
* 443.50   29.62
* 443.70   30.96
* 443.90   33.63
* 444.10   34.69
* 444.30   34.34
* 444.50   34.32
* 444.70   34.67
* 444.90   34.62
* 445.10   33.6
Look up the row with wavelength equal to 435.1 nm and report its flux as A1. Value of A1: 32.03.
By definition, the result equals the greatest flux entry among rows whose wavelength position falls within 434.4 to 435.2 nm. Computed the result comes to 34.65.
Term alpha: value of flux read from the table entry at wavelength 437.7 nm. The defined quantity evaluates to 27.8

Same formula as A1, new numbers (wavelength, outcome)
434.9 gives 33.88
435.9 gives 30.91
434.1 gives 27.82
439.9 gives 31.16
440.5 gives 28.3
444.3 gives 34.34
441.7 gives 31.7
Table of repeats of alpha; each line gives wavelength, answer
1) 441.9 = 33.67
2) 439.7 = 30.75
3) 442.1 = 34.83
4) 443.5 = 29.62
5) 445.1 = 33.6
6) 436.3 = 32.67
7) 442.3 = 34.07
